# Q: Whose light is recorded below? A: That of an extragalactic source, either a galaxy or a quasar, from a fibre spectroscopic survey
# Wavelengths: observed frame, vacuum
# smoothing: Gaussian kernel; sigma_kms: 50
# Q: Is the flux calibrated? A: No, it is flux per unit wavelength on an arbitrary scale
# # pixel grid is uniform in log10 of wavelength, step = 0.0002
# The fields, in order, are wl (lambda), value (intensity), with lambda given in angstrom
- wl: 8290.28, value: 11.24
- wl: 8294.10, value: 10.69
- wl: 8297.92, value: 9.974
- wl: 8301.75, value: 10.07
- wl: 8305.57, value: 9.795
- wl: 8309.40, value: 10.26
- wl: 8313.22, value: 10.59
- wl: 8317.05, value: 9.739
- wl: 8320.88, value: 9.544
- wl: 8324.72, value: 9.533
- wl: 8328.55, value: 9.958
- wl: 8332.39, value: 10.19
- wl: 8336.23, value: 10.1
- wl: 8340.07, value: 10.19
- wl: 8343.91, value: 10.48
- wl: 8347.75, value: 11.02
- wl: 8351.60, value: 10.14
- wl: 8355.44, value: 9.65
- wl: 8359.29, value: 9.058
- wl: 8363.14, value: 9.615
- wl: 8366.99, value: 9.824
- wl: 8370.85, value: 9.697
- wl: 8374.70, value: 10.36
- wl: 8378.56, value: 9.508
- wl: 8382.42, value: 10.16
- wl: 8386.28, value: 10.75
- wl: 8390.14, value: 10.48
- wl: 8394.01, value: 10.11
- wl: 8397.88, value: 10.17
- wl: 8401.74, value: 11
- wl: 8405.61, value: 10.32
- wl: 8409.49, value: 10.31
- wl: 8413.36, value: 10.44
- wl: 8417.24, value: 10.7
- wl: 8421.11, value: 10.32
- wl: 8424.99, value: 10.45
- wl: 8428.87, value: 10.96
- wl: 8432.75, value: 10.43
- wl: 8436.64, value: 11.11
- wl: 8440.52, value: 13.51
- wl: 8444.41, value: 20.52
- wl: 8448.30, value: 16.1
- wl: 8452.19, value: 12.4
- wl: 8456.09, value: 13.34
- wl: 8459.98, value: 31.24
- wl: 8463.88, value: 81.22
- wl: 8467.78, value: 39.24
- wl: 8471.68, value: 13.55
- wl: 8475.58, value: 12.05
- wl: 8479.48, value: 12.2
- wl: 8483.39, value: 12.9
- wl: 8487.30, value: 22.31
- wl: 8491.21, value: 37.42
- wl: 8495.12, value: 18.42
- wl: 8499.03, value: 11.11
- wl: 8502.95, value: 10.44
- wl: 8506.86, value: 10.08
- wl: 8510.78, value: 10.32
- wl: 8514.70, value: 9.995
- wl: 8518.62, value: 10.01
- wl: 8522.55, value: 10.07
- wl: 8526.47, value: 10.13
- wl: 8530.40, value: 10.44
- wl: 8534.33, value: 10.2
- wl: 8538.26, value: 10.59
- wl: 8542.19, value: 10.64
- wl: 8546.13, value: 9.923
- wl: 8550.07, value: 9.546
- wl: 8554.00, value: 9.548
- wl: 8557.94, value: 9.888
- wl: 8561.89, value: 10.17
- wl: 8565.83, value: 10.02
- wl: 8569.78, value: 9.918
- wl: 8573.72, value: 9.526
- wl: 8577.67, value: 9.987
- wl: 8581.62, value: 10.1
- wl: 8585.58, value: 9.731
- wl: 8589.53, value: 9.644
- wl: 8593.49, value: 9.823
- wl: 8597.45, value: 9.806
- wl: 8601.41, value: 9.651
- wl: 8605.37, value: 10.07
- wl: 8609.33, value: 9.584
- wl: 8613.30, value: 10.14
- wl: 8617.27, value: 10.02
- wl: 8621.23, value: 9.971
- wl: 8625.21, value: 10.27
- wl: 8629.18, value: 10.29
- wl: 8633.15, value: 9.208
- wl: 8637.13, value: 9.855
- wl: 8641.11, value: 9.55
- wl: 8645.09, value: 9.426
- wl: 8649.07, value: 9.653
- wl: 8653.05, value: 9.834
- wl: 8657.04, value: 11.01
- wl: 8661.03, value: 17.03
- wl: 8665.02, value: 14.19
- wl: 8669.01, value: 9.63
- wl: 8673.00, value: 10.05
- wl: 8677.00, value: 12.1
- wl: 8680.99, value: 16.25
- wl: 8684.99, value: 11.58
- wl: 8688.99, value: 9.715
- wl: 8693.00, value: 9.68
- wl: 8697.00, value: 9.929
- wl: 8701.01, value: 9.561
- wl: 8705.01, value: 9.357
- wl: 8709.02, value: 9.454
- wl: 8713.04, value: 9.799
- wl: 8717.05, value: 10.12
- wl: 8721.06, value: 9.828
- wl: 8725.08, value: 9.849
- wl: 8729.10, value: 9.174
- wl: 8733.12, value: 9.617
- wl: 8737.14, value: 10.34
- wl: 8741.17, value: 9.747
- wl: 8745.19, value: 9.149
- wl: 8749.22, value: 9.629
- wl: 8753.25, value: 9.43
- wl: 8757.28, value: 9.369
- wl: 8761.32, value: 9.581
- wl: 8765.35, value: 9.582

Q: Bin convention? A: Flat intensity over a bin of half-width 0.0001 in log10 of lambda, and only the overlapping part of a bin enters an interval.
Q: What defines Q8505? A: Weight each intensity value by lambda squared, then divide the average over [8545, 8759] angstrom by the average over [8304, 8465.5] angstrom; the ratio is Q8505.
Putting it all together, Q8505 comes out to 0.8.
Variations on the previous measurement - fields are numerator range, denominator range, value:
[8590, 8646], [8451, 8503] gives 0.42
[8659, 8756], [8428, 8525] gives 0.61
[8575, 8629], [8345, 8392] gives 1.04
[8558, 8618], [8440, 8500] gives 0.43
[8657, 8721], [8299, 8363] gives 1.21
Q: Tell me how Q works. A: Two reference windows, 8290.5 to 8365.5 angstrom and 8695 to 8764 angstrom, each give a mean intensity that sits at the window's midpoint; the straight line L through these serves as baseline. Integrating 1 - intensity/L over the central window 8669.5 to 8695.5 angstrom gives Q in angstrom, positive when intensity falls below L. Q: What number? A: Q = -4.63 angstrom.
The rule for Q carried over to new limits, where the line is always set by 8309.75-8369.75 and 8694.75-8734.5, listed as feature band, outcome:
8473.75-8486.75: -4.7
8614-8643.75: -0.4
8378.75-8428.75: -2.5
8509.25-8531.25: -0.7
